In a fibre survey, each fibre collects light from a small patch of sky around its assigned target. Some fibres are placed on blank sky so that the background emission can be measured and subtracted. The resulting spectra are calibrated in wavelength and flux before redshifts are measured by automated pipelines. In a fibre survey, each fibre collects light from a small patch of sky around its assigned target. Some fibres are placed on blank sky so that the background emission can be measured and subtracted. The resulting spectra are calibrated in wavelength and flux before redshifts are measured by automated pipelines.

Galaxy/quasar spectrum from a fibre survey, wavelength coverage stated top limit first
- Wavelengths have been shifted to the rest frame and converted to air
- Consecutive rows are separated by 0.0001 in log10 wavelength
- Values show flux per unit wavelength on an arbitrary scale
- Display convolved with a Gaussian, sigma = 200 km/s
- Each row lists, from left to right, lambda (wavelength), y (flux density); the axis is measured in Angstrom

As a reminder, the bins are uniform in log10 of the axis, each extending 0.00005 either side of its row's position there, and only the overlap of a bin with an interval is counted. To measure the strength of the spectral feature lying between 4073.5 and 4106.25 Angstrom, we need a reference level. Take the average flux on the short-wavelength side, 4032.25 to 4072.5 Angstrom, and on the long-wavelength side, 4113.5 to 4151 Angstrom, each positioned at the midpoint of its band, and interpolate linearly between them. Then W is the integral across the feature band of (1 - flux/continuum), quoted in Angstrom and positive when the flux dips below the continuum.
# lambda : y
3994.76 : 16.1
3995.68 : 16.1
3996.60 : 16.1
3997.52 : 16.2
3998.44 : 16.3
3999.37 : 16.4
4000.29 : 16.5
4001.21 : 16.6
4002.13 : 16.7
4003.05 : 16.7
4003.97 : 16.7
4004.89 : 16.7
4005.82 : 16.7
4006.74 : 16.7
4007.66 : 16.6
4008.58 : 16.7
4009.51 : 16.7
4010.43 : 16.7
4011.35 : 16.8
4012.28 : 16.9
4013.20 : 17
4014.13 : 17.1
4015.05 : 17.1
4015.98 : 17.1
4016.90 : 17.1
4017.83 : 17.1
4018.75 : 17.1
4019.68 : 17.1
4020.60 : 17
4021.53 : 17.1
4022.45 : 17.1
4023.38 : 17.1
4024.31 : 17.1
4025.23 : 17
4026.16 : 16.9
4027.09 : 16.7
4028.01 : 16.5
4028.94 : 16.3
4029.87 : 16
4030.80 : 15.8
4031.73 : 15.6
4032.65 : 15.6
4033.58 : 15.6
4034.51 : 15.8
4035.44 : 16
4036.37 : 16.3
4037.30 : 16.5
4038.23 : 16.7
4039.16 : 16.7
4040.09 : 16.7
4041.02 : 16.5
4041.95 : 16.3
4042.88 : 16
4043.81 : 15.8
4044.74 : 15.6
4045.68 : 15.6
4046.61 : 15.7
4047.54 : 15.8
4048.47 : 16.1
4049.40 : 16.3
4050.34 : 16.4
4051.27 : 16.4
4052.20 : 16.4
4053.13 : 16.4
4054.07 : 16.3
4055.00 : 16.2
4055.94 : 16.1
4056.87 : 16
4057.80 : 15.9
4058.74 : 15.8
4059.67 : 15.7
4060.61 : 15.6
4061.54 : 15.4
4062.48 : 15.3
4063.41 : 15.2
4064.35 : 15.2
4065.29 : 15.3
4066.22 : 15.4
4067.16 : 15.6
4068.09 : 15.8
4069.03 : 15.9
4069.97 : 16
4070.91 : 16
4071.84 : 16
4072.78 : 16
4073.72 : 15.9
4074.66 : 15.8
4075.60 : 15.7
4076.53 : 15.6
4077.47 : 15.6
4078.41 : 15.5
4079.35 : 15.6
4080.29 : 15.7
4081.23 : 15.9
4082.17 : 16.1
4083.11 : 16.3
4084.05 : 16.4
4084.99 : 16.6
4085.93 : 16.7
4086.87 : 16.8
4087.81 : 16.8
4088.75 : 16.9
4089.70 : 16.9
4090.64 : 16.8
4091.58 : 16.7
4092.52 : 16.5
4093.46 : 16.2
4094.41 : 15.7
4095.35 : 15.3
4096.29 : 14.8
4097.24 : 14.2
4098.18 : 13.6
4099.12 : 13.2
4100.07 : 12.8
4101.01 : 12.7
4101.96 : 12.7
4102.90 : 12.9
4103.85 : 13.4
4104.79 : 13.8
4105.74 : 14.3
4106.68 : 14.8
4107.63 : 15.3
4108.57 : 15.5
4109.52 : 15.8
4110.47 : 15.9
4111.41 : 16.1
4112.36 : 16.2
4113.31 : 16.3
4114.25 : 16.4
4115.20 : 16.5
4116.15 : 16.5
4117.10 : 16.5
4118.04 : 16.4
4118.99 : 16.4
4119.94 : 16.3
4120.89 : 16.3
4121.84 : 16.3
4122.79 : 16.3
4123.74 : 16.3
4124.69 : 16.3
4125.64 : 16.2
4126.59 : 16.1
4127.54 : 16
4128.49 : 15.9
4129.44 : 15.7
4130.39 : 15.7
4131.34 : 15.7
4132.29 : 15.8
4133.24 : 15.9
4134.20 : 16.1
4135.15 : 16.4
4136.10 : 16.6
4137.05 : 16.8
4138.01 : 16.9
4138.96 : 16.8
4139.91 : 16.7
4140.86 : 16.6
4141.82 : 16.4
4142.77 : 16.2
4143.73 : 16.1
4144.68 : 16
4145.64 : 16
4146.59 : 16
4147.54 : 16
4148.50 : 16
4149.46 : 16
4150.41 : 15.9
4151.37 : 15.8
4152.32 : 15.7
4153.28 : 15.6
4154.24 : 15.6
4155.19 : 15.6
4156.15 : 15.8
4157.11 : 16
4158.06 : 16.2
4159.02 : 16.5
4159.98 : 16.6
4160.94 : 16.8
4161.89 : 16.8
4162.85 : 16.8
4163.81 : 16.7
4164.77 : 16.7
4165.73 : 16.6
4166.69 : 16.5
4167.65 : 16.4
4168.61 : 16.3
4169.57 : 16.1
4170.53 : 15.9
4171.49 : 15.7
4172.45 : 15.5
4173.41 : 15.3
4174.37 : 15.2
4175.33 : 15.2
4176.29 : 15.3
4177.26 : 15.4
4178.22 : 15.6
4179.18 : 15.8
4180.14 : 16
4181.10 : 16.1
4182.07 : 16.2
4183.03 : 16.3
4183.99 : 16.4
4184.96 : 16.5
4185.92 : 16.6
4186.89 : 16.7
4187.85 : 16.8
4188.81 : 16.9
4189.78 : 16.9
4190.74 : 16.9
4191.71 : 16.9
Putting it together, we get 1.5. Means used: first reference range 15.9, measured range 15.3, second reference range 16.2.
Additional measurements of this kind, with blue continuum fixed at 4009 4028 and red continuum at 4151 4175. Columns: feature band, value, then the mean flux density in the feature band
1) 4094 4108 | 2.2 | 13.9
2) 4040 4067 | 1.4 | 15.9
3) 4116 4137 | 0.2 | 16.2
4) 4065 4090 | 0.9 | 16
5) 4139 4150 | 0.0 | 16.2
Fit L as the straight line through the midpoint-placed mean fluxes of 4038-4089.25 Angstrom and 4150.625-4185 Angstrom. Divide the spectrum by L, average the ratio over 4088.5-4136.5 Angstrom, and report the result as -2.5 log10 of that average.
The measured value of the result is 0.031 mag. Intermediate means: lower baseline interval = 16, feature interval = 15.6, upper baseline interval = 16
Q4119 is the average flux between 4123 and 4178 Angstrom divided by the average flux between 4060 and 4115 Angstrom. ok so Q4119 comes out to 1.04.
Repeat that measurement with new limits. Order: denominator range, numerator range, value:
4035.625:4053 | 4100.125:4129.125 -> 0.96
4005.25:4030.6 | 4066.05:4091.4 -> 0.96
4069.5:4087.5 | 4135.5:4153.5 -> 1.01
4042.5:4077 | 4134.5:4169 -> 1.03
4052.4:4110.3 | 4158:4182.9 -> 1.04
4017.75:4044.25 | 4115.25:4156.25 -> 0.98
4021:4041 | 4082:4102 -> 0.95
